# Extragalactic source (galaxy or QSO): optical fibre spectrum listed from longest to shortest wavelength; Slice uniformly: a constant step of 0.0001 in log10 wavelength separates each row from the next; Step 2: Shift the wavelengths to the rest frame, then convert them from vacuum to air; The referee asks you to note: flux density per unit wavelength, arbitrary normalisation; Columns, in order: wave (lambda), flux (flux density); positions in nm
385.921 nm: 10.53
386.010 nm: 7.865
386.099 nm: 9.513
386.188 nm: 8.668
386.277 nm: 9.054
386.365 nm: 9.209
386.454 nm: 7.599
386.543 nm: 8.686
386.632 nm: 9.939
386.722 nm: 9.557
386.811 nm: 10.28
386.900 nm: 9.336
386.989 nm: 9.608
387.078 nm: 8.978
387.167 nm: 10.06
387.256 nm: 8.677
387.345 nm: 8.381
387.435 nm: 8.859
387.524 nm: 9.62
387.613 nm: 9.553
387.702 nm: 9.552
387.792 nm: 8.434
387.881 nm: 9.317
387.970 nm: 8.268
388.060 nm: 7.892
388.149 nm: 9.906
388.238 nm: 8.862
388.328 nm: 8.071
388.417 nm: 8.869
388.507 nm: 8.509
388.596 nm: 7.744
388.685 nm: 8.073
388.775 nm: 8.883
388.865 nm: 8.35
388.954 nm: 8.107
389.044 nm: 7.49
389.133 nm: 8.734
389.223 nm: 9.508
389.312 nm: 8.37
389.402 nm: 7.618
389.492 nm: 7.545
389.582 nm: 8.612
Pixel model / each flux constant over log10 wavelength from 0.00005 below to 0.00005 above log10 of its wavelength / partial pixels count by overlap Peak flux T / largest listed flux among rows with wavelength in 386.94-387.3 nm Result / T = 10.06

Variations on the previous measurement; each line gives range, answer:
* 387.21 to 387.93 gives 9.62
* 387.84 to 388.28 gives 9.906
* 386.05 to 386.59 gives 9.513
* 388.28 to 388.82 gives 8.883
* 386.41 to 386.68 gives 9.939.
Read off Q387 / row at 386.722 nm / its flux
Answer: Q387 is 9.557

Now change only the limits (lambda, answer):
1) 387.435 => 8.859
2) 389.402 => 7.618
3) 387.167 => 10.06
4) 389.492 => 7.545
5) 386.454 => 7.599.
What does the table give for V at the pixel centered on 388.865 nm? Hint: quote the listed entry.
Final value 8.35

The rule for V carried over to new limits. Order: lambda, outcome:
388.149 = 9.906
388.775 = 8.883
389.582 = 8.612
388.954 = 8.107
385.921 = 10.53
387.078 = 8.978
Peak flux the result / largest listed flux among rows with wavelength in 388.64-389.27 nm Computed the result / 9.508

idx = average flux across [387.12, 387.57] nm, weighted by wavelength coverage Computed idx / 9.12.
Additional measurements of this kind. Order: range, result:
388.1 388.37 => 8.94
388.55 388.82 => 8.24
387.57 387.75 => 9.51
